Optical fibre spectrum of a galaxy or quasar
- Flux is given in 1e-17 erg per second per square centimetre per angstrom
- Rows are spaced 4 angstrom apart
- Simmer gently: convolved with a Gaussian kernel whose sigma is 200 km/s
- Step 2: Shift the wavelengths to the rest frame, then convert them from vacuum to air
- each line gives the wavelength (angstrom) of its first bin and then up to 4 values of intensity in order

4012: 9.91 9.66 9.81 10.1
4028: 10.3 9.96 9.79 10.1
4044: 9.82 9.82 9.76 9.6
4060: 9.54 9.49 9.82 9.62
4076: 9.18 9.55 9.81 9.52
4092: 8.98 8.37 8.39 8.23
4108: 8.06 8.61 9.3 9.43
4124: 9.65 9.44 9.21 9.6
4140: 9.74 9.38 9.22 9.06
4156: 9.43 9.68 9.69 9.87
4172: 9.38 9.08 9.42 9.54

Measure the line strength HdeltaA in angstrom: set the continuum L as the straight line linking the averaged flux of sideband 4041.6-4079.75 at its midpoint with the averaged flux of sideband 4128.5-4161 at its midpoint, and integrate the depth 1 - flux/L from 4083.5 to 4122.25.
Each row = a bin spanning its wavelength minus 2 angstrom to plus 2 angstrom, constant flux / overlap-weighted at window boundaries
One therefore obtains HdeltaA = 2.8 angstrom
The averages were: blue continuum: 9.63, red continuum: 9.41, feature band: 8.84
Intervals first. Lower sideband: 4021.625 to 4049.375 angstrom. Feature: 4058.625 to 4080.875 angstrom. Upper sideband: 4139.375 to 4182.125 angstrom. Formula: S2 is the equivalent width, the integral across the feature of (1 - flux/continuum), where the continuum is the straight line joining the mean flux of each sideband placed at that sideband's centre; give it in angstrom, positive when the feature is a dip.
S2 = 0.7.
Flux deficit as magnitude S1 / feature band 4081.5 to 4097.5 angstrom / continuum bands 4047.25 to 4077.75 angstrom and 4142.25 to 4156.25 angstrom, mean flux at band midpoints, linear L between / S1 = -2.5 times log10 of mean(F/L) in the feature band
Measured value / 0.03 mag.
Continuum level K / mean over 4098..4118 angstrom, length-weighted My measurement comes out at 8.52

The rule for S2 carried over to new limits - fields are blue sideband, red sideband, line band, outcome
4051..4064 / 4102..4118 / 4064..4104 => -0.6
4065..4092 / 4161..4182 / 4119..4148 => 0.1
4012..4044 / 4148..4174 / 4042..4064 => 0.4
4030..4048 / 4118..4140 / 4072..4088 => 0.3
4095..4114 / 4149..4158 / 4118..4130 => -1.1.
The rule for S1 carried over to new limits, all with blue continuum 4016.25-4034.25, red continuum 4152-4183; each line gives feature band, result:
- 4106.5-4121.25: 0.10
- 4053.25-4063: 0.03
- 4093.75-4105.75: 0.17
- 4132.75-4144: 0.00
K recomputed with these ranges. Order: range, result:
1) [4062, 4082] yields 9.53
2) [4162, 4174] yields 9.65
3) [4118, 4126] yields 9.54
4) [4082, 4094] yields 9.44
